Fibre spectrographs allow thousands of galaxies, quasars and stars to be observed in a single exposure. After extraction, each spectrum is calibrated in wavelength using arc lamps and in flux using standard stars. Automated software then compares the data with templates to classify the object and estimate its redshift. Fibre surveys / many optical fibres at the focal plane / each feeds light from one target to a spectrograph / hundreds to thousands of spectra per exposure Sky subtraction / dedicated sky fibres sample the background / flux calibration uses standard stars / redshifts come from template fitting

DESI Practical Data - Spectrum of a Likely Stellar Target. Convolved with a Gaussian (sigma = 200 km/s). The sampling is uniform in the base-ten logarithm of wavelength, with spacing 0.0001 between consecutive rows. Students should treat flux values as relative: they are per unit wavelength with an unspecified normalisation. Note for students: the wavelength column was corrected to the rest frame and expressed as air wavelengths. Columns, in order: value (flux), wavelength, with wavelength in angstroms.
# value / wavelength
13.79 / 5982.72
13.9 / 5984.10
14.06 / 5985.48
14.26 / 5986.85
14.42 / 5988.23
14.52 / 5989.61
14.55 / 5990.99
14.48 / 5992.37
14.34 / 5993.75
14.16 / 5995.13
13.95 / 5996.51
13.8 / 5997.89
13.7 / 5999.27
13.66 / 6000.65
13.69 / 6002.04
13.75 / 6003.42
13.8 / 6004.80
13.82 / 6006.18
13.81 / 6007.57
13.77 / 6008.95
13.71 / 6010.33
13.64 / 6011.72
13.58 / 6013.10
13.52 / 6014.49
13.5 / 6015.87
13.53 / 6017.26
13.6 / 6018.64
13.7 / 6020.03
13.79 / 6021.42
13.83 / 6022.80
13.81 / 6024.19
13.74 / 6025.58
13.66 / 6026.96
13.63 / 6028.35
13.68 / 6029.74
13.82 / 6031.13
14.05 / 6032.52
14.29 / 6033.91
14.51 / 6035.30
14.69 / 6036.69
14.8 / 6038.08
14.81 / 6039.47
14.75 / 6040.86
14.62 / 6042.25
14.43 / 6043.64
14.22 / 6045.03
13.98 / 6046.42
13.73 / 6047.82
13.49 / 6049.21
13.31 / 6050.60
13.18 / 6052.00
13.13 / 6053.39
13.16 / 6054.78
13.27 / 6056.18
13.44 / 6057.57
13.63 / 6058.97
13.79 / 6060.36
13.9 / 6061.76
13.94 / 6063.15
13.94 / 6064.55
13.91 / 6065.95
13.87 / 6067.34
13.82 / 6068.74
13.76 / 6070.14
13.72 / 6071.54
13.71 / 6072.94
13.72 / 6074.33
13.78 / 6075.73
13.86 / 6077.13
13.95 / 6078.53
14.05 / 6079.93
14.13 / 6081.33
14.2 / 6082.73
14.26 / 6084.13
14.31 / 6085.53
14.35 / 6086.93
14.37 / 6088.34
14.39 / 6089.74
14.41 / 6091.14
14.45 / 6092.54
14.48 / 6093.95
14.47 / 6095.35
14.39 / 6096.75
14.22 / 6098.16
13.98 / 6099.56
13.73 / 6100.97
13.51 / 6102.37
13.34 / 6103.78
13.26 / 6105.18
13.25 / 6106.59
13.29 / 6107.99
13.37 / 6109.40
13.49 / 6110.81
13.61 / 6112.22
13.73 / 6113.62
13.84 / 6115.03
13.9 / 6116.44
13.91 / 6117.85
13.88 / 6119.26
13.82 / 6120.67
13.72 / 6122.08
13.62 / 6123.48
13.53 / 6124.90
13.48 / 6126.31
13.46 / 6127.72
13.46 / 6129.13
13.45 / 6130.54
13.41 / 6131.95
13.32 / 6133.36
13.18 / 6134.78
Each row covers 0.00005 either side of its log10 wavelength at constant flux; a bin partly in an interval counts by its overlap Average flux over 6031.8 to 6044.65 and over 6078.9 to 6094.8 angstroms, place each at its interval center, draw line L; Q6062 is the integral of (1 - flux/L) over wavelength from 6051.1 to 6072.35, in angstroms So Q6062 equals 1.2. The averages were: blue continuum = 14.5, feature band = 13.6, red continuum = 14.3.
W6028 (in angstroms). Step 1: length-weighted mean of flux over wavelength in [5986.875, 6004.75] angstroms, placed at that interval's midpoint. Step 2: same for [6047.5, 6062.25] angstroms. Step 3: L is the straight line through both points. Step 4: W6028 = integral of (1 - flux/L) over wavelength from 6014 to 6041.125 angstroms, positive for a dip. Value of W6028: -0.5 angstroms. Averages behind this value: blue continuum 14.1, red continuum 13.4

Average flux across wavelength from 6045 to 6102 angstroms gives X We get 13.9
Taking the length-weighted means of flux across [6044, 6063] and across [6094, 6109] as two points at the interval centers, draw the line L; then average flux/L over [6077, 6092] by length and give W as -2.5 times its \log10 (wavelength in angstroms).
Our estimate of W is -0.04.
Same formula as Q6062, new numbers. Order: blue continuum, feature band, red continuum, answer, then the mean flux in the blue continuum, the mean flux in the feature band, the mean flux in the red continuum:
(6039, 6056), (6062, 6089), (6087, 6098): 0.4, 13.9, 14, 14.4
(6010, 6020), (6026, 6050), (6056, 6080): -0.9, 13.6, 14.2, 13.8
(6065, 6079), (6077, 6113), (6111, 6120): -0.4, 13.8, 14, 13.8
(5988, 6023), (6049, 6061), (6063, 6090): 0.5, 13.9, 13.4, 14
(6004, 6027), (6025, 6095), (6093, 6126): -1.3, 13.7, 14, 13.8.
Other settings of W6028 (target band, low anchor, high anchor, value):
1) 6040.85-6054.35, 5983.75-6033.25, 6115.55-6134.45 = -0.05 angstroms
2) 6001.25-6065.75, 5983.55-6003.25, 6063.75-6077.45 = 0.51 angstroms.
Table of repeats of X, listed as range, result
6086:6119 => 13.9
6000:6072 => 13.8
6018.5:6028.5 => 13.7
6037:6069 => 13.9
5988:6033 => 13.8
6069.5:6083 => 13.9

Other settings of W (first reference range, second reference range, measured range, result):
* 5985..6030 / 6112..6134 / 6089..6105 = -0.03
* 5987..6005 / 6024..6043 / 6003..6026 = 0.03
